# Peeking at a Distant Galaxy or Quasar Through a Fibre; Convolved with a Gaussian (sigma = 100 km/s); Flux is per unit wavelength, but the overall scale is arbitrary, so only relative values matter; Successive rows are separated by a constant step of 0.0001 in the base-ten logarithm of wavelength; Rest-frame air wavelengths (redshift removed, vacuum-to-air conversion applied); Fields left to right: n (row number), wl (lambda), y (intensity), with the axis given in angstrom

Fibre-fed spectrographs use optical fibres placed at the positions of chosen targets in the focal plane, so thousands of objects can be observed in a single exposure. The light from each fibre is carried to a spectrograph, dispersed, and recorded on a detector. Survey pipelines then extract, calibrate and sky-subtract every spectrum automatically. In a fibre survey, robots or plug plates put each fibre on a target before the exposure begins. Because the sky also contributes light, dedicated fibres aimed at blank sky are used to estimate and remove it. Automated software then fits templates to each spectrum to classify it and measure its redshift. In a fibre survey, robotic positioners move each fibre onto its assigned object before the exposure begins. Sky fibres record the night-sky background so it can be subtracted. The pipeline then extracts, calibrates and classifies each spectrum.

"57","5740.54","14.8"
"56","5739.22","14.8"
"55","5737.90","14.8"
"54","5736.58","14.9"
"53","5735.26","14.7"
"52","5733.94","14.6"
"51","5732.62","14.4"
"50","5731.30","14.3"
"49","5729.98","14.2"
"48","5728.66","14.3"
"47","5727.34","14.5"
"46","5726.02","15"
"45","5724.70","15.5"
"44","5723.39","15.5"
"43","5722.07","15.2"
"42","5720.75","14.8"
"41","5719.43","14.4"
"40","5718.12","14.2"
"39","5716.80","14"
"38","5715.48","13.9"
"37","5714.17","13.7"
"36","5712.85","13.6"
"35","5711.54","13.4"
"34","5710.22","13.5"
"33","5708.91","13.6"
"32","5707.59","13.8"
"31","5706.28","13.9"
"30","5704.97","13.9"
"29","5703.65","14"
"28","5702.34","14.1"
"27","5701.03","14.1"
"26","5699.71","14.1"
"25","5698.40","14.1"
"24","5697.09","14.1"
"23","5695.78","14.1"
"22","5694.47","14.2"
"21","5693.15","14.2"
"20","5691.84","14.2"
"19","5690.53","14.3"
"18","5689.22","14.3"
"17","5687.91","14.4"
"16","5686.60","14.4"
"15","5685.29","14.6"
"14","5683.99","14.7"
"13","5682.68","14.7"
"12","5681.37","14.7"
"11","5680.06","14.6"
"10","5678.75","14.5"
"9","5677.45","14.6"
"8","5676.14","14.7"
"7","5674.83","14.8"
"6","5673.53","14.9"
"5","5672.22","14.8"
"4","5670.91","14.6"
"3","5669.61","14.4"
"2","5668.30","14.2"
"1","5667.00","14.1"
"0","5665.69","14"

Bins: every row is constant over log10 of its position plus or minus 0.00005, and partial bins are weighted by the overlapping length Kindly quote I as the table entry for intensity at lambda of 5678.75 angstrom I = 14.5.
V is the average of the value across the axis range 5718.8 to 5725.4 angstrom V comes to 15.1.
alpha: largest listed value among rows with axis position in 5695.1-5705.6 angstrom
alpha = 14.1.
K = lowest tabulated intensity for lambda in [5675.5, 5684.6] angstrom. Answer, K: 14.5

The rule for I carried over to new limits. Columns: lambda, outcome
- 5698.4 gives 14.1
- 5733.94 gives 14.6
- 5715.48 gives 13.9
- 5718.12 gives 14.2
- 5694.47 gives 14.2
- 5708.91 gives 13.6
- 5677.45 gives 14.6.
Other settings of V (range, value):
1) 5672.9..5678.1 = 14.8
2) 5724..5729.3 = 14.8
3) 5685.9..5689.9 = 14.4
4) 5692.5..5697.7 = 14.1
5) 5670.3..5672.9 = 14.7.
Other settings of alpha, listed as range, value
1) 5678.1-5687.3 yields 14.7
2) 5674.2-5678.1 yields 14.8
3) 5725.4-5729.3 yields 15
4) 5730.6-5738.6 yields 14.9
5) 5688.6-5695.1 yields 14.3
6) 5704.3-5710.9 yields 13.9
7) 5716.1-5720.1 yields 14.4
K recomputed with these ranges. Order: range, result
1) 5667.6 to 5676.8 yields 14.2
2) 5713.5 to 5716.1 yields 13.7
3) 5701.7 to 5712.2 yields 13.4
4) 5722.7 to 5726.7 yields 15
